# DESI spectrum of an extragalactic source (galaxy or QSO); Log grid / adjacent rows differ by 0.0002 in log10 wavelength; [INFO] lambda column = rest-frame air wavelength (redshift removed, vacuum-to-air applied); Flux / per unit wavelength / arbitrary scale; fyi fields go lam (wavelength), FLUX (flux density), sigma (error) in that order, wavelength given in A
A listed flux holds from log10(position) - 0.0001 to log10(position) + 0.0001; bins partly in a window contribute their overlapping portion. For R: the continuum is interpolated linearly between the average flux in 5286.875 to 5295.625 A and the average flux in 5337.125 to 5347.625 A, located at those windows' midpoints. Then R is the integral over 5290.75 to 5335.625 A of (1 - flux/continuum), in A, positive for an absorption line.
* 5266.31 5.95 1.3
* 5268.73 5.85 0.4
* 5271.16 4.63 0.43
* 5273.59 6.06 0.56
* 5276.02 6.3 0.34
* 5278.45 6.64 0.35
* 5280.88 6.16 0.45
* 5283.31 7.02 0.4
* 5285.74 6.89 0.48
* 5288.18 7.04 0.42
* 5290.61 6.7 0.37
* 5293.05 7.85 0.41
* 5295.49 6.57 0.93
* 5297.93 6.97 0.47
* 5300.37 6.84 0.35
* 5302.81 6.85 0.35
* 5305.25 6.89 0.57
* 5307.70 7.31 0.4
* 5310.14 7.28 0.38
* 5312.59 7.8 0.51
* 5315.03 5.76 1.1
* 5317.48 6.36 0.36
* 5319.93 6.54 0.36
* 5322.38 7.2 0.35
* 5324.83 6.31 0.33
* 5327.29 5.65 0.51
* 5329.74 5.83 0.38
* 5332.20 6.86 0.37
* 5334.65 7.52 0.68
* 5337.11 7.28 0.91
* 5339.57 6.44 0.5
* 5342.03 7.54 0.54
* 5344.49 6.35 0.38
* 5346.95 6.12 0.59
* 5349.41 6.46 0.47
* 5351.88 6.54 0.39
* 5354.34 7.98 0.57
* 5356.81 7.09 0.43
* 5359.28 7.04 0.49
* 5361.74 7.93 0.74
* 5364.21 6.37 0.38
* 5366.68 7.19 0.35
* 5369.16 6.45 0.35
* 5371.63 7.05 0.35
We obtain 0.9 A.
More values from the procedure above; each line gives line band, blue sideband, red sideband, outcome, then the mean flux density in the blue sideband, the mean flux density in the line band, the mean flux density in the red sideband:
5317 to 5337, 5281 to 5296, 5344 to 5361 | 0.9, 6.97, 6.58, 6.85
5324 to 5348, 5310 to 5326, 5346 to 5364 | 0.9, 6.72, 6.6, 7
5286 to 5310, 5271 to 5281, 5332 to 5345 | -2.2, 6.08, 7.01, 7.05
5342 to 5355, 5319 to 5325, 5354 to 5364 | 0.8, 6.76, 6.72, 7.35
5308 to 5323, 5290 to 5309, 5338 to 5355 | 0.2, 7.01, 6.84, 6.75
